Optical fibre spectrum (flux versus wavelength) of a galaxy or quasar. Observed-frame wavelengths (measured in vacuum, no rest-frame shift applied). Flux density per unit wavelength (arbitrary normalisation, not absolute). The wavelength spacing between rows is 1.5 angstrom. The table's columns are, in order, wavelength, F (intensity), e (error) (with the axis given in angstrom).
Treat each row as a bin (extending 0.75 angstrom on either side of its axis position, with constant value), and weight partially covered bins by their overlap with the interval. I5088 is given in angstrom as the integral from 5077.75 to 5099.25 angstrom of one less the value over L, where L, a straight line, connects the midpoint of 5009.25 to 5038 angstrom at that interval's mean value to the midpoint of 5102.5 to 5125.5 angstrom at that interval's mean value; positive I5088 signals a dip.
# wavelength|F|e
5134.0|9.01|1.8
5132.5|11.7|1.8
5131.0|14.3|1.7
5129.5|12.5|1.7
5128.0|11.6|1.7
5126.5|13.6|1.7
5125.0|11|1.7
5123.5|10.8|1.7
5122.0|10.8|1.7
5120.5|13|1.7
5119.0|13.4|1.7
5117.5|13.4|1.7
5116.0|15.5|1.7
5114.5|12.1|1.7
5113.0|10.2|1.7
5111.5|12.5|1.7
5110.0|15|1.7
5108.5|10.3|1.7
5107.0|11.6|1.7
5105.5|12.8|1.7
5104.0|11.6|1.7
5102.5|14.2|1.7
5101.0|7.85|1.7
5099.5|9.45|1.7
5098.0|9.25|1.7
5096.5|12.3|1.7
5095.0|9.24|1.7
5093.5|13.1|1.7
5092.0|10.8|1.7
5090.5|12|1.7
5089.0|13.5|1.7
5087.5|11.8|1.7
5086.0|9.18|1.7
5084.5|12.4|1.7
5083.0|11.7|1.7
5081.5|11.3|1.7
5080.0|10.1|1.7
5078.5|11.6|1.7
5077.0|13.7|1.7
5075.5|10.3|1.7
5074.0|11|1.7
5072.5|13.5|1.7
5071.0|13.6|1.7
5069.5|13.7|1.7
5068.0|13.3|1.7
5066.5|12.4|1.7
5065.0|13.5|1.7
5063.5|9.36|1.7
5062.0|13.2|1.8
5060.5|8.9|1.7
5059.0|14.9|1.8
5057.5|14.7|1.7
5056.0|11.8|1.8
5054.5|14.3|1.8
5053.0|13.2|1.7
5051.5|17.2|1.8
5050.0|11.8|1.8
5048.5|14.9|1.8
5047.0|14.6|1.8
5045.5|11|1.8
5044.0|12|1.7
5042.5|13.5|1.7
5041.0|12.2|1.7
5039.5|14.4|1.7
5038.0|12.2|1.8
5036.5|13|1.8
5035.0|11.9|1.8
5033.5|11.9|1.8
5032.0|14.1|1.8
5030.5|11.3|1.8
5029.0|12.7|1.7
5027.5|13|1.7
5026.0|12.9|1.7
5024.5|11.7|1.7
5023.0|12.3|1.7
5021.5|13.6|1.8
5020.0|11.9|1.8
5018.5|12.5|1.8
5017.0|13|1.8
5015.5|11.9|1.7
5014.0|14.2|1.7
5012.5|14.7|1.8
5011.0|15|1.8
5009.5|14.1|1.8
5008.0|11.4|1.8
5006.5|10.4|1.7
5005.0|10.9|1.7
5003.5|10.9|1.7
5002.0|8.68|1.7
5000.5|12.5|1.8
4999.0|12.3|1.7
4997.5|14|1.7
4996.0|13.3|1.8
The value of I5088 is 2.1 angstrom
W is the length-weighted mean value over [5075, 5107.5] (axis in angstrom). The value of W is 11.4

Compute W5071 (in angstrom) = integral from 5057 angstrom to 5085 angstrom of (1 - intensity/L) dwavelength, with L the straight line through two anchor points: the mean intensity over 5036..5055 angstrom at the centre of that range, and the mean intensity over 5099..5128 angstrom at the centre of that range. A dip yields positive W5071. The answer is 1.4 angstrom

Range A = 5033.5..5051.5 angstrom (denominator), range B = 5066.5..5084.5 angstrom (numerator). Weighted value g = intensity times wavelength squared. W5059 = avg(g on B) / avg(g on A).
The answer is 0.95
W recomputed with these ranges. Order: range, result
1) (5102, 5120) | 12.7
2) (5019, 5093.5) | 12.5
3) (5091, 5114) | 11.4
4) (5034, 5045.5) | 12.6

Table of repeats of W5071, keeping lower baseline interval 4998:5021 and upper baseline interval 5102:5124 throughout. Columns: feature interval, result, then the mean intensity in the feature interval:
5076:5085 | 0.5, 11.7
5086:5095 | 0.5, 11.7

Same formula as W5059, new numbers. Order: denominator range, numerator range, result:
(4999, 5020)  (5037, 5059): 1.11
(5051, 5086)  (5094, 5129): 0.96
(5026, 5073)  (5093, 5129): 0.94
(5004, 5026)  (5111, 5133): 1.02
